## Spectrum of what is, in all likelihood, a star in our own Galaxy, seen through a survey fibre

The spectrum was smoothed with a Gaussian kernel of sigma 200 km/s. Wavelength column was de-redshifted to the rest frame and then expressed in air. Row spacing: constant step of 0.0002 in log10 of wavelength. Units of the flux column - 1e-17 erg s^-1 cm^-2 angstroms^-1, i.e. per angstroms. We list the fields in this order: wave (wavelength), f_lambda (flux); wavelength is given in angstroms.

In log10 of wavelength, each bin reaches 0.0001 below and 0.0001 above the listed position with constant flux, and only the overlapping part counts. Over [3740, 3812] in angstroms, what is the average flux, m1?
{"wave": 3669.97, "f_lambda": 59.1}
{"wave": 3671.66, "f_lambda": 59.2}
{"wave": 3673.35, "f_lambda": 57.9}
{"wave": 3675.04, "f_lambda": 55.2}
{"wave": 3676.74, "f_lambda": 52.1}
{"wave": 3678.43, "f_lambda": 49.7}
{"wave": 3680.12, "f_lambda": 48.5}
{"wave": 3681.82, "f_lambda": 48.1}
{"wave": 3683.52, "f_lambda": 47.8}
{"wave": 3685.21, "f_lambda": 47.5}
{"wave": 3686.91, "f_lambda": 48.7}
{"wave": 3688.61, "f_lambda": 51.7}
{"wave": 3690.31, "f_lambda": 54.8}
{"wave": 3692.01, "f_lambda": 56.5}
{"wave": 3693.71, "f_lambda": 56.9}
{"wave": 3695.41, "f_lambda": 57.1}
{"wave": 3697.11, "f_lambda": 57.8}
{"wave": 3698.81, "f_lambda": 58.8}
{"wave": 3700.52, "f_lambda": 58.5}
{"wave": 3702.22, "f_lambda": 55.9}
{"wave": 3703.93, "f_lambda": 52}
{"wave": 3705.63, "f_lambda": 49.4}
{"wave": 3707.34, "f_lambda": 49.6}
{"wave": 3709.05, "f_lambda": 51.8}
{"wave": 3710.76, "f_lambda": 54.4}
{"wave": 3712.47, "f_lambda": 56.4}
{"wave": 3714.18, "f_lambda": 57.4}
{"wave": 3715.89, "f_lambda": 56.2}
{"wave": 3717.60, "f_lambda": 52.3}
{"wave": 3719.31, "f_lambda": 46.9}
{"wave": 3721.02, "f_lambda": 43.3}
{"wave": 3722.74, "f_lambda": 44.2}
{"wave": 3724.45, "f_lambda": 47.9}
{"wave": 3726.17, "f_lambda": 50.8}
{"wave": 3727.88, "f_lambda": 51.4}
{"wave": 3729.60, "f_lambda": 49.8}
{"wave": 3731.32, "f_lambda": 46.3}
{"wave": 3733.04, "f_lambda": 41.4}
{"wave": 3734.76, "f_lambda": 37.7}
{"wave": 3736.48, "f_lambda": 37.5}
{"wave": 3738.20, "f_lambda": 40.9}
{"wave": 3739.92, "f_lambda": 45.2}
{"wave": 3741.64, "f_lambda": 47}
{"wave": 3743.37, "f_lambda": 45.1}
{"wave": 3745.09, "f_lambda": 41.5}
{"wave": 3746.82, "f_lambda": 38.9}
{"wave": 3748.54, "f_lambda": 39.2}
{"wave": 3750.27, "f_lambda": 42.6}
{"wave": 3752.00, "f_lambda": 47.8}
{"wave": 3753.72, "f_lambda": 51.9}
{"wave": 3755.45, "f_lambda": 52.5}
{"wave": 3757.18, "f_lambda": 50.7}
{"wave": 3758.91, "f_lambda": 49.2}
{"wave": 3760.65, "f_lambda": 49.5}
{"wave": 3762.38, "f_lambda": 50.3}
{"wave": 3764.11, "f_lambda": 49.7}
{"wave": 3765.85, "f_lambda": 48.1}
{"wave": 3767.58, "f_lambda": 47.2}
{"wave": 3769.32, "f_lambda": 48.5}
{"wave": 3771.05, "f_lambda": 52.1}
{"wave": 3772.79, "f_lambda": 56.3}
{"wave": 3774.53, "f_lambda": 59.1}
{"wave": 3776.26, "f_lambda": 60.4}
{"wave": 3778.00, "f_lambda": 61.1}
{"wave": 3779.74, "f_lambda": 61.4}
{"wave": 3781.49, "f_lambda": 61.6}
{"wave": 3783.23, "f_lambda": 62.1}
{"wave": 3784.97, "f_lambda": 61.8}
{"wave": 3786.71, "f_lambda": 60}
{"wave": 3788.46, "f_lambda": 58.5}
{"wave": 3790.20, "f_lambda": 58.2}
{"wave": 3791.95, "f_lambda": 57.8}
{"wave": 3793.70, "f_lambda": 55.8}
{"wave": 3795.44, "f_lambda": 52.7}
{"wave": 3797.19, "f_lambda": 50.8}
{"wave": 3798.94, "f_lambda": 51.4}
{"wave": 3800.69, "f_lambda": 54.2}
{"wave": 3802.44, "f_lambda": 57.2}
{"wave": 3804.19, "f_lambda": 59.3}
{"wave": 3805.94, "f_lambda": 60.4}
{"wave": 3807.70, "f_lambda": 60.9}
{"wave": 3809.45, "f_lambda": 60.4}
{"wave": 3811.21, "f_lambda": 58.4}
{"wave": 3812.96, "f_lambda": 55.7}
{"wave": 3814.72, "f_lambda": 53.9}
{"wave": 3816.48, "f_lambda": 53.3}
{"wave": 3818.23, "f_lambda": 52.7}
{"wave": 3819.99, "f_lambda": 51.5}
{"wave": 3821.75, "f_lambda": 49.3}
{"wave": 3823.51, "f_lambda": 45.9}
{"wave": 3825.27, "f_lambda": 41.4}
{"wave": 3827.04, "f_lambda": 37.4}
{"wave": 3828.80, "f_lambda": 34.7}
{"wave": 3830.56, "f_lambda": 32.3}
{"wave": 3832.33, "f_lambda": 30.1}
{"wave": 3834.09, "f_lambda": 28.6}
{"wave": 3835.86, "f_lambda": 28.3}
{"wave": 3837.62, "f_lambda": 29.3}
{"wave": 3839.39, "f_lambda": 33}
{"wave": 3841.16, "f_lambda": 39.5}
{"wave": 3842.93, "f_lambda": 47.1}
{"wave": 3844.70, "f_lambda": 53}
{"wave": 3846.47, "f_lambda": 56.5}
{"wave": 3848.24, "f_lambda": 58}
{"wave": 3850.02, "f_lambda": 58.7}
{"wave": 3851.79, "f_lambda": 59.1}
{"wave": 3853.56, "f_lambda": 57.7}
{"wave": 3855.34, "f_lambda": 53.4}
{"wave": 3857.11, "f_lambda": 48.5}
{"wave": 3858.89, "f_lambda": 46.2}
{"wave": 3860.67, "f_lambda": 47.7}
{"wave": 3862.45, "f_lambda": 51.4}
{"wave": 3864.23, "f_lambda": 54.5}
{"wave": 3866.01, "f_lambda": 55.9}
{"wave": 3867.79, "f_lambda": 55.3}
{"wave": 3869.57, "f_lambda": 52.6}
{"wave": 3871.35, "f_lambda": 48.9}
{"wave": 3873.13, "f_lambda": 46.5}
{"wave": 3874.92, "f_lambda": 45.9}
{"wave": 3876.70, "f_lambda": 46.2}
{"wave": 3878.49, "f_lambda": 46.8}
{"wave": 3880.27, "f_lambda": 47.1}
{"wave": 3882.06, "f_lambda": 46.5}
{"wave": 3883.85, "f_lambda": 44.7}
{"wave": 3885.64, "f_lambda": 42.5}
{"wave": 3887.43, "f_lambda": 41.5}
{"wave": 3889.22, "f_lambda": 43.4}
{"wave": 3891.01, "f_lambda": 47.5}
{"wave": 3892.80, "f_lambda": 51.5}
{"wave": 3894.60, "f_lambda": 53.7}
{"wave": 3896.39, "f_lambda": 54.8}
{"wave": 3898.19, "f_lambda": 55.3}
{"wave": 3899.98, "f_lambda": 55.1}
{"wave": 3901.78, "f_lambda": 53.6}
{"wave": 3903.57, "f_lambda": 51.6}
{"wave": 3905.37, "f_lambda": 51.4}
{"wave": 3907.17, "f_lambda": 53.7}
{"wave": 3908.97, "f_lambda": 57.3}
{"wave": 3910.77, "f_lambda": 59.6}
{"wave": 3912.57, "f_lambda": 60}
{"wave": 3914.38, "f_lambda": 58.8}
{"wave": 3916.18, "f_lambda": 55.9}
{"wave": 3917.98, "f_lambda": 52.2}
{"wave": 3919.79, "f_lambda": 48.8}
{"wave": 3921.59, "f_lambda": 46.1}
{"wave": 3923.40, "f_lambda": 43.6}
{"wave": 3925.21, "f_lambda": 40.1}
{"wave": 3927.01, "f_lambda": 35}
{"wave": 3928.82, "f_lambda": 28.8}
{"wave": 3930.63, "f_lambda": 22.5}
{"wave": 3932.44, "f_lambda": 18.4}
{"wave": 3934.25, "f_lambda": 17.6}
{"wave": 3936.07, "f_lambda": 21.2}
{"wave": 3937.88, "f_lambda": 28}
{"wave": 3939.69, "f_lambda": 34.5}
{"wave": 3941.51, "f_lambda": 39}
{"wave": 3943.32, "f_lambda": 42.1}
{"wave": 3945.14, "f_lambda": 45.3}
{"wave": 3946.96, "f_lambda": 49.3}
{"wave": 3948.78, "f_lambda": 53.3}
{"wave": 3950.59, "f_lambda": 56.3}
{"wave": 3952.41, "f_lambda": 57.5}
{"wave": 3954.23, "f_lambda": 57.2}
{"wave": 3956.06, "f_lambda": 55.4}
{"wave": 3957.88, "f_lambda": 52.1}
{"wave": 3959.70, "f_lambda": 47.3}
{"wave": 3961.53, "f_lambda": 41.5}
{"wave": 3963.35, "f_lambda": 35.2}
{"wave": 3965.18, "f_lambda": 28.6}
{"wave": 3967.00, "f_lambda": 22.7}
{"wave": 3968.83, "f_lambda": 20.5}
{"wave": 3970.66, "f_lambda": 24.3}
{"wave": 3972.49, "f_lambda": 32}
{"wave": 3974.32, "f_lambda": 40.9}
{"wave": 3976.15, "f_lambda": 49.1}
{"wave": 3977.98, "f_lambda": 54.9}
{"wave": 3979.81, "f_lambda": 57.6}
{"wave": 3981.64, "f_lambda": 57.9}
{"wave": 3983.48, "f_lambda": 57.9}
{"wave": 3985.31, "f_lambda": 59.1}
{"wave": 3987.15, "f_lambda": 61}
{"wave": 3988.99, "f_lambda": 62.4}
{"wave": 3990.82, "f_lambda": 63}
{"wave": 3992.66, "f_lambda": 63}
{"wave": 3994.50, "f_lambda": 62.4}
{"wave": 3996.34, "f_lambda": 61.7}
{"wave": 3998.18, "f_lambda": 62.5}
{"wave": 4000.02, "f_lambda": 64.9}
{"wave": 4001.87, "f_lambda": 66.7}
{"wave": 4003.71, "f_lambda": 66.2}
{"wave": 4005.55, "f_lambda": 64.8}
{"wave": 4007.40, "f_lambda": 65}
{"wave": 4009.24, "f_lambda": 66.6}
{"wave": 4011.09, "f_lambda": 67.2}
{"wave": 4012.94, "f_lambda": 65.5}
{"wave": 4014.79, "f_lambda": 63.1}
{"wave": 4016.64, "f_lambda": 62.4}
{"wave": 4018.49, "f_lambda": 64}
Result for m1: 53.4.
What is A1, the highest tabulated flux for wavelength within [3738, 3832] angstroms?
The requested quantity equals 62.1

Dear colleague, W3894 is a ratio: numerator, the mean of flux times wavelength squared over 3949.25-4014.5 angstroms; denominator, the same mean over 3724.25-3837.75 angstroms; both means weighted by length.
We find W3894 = 1.20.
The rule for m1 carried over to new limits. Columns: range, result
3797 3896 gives 48.5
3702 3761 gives 47.7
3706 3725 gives 50.9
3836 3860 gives 48.6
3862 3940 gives 46.1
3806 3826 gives 53.4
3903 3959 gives 44.9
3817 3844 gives 39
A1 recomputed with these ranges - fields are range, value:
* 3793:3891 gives 60.9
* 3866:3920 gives 60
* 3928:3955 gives 57.5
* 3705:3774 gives 57.4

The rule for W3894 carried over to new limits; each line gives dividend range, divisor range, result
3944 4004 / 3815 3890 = 1.17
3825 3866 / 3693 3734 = 0.93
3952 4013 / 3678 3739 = 1.22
